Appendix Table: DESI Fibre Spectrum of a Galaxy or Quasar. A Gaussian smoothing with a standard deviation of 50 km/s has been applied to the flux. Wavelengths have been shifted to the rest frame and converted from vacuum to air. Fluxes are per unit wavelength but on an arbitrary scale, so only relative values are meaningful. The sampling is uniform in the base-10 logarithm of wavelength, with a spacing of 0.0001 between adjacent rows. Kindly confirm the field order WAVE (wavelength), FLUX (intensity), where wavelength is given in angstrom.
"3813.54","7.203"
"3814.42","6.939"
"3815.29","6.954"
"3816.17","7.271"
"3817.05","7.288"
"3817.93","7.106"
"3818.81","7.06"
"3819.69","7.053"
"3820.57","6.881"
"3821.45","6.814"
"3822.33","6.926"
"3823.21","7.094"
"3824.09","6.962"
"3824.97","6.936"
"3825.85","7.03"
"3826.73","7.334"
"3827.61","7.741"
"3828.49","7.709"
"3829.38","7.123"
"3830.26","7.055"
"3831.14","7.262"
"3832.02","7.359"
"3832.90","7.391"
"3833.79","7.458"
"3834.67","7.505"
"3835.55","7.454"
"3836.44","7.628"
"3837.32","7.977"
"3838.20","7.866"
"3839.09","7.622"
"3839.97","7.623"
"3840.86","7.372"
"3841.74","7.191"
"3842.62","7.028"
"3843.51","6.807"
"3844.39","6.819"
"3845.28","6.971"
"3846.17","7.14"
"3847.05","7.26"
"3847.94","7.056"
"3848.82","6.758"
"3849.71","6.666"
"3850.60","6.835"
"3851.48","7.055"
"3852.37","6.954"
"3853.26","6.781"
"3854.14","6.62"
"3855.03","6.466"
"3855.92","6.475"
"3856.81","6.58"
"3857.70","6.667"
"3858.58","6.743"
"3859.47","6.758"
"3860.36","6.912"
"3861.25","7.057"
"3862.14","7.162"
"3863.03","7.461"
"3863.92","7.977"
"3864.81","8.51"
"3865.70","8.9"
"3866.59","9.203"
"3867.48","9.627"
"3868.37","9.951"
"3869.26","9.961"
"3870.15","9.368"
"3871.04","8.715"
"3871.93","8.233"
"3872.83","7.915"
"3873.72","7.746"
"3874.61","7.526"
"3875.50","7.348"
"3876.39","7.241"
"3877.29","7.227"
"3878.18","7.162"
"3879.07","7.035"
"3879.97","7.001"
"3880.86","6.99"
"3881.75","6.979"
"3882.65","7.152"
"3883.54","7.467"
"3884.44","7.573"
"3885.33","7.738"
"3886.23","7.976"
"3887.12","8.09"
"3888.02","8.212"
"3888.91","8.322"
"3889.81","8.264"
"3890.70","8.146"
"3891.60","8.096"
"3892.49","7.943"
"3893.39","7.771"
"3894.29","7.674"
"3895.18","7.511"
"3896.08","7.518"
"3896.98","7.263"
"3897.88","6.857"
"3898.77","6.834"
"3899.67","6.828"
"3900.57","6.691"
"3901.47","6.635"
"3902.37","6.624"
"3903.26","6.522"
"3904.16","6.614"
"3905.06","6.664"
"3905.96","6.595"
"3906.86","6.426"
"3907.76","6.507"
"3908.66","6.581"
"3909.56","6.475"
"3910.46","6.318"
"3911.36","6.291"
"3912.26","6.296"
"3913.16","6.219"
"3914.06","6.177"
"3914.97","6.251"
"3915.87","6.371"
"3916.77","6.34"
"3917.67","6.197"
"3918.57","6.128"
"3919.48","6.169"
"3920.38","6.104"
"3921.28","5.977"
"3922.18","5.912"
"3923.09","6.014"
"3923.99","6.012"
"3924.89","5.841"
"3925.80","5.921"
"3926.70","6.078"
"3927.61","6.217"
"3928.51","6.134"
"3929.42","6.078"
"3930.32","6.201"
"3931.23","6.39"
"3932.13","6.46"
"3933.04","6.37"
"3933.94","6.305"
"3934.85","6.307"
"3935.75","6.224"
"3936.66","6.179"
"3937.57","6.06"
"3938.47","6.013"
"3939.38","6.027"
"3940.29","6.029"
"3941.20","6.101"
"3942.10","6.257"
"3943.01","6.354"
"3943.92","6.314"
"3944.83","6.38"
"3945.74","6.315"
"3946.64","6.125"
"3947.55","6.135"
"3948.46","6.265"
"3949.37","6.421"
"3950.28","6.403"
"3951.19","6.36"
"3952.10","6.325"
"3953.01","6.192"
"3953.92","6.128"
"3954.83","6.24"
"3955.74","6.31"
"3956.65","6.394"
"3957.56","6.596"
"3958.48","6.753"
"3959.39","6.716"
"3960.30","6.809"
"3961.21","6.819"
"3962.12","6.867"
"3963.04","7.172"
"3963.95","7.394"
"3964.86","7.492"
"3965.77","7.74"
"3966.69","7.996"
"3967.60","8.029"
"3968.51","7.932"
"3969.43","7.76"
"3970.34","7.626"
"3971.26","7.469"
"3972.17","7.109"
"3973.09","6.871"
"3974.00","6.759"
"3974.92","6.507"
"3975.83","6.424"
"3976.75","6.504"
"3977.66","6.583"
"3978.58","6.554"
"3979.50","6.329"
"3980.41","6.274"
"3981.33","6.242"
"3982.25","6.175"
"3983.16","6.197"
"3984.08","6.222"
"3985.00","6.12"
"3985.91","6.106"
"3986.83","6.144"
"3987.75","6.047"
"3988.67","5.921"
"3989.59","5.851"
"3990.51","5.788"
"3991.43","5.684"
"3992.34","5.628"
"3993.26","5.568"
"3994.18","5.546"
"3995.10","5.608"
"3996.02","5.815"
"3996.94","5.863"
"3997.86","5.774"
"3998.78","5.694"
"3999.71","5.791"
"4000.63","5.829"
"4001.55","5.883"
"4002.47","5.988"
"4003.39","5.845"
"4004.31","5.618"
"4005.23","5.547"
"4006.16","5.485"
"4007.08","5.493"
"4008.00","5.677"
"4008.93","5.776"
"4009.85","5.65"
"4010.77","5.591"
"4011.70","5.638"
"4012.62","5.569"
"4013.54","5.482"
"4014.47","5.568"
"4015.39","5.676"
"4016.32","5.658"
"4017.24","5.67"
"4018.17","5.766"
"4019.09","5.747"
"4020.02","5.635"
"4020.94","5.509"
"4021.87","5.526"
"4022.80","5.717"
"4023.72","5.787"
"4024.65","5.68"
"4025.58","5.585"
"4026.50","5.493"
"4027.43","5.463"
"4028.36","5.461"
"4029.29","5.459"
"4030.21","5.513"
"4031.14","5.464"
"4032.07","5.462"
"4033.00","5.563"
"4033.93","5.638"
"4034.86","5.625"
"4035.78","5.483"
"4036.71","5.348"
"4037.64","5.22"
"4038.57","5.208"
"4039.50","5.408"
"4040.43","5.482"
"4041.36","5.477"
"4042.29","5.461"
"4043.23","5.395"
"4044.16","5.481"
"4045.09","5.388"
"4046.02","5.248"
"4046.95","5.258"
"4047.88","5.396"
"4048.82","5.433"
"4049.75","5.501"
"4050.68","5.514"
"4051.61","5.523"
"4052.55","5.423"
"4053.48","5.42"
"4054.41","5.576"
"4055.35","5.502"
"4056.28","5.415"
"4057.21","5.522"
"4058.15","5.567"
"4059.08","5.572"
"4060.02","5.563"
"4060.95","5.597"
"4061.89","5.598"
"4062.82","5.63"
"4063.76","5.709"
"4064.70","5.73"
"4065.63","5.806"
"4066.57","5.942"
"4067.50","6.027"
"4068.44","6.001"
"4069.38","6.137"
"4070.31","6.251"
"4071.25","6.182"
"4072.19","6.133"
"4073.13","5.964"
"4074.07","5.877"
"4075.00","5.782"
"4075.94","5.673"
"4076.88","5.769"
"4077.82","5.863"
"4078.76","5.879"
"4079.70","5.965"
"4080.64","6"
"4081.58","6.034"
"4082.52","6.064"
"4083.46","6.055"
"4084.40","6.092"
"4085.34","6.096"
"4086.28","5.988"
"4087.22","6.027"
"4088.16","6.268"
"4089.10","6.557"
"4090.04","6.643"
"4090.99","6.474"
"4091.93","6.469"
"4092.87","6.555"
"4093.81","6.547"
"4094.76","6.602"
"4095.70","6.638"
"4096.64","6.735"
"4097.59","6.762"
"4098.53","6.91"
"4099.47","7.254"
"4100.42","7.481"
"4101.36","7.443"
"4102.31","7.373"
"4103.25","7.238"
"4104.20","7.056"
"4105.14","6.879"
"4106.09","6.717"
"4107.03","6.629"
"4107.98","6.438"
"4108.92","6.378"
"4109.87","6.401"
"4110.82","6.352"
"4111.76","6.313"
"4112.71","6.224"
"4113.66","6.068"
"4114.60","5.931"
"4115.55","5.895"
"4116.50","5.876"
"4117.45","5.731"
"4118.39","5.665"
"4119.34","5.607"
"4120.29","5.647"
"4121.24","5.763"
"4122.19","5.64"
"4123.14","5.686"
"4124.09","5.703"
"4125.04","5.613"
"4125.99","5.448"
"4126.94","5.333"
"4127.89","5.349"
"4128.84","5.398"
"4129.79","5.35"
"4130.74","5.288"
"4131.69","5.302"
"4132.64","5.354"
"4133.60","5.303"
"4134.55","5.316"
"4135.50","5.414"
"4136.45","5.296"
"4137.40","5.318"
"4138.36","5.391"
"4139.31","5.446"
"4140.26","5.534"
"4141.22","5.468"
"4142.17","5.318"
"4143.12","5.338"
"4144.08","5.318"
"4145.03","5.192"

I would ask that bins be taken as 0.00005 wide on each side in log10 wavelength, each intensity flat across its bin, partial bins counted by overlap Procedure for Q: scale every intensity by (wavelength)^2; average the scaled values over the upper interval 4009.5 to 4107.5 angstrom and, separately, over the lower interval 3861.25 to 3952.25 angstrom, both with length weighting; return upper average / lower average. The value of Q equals 0.92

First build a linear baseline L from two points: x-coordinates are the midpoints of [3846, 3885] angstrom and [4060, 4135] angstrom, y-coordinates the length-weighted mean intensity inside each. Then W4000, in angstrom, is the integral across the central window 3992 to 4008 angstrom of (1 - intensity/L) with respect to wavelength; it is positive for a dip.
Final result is 2.35 angstrom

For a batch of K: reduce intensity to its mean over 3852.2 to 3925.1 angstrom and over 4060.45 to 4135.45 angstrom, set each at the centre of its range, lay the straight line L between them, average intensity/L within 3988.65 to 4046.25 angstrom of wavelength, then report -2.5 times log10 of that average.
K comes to 0.16 mag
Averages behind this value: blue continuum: 7.19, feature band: 5.6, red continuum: 6.09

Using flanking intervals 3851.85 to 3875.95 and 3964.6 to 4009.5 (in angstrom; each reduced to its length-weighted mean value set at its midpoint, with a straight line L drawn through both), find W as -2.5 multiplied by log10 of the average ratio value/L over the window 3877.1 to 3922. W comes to 0.06 mag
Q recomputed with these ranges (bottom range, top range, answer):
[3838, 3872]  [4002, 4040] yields 0.81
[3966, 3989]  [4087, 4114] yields 1.06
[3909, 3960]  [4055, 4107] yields 1.07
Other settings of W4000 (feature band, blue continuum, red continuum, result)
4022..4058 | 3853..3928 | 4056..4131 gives 5.10 angstrom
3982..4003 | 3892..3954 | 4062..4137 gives 1.36 angstrom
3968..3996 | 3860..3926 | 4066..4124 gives 1.79 angstrom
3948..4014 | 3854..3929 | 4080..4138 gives 4.04 angstrom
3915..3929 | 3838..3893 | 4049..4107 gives 2.11 angstrom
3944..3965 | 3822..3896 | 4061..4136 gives 1.25 angstrom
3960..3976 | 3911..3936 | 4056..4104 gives -2.85 angstrom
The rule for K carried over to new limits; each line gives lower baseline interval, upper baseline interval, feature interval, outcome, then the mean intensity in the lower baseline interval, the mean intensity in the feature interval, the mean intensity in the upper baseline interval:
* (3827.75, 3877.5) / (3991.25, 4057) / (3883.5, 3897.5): -0.113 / 7.5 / 7.85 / 5.57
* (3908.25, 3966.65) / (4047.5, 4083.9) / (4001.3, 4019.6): 0.066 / 6.36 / 5.66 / 5.76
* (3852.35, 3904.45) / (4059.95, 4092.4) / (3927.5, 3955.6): 0.135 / 7.56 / 6.24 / 6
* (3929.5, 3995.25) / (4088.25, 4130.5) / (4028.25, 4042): 0.169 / 6.47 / 5.46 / 6.28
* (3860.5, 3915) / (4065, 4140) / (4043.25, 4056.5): 0.180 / 7.47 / 5.44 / 6.07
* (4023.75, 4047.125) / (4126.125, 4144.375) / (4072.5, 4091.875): -0.123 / 5.46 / 6.06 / 5.36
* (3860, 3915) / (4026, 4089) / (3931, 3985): 0.019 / 7.46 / 6.6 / 5.68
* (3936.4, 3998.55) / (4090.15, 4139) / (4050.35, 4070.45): 0.102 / 6.45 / 5.68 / 6.11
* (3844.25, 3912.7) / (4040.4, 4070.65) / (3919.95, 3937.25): 0.119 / 7.36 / 6.14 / 5.59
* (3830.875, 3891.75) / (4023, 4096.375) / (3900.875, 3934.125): 0.123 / 7.54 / 6.28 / 5.77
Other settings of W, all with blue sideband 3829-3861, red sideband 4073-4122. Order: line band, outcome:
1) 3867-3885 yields -0.13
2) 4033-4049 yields 0.20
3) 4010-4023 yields 0.17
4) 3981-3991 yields 0.10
